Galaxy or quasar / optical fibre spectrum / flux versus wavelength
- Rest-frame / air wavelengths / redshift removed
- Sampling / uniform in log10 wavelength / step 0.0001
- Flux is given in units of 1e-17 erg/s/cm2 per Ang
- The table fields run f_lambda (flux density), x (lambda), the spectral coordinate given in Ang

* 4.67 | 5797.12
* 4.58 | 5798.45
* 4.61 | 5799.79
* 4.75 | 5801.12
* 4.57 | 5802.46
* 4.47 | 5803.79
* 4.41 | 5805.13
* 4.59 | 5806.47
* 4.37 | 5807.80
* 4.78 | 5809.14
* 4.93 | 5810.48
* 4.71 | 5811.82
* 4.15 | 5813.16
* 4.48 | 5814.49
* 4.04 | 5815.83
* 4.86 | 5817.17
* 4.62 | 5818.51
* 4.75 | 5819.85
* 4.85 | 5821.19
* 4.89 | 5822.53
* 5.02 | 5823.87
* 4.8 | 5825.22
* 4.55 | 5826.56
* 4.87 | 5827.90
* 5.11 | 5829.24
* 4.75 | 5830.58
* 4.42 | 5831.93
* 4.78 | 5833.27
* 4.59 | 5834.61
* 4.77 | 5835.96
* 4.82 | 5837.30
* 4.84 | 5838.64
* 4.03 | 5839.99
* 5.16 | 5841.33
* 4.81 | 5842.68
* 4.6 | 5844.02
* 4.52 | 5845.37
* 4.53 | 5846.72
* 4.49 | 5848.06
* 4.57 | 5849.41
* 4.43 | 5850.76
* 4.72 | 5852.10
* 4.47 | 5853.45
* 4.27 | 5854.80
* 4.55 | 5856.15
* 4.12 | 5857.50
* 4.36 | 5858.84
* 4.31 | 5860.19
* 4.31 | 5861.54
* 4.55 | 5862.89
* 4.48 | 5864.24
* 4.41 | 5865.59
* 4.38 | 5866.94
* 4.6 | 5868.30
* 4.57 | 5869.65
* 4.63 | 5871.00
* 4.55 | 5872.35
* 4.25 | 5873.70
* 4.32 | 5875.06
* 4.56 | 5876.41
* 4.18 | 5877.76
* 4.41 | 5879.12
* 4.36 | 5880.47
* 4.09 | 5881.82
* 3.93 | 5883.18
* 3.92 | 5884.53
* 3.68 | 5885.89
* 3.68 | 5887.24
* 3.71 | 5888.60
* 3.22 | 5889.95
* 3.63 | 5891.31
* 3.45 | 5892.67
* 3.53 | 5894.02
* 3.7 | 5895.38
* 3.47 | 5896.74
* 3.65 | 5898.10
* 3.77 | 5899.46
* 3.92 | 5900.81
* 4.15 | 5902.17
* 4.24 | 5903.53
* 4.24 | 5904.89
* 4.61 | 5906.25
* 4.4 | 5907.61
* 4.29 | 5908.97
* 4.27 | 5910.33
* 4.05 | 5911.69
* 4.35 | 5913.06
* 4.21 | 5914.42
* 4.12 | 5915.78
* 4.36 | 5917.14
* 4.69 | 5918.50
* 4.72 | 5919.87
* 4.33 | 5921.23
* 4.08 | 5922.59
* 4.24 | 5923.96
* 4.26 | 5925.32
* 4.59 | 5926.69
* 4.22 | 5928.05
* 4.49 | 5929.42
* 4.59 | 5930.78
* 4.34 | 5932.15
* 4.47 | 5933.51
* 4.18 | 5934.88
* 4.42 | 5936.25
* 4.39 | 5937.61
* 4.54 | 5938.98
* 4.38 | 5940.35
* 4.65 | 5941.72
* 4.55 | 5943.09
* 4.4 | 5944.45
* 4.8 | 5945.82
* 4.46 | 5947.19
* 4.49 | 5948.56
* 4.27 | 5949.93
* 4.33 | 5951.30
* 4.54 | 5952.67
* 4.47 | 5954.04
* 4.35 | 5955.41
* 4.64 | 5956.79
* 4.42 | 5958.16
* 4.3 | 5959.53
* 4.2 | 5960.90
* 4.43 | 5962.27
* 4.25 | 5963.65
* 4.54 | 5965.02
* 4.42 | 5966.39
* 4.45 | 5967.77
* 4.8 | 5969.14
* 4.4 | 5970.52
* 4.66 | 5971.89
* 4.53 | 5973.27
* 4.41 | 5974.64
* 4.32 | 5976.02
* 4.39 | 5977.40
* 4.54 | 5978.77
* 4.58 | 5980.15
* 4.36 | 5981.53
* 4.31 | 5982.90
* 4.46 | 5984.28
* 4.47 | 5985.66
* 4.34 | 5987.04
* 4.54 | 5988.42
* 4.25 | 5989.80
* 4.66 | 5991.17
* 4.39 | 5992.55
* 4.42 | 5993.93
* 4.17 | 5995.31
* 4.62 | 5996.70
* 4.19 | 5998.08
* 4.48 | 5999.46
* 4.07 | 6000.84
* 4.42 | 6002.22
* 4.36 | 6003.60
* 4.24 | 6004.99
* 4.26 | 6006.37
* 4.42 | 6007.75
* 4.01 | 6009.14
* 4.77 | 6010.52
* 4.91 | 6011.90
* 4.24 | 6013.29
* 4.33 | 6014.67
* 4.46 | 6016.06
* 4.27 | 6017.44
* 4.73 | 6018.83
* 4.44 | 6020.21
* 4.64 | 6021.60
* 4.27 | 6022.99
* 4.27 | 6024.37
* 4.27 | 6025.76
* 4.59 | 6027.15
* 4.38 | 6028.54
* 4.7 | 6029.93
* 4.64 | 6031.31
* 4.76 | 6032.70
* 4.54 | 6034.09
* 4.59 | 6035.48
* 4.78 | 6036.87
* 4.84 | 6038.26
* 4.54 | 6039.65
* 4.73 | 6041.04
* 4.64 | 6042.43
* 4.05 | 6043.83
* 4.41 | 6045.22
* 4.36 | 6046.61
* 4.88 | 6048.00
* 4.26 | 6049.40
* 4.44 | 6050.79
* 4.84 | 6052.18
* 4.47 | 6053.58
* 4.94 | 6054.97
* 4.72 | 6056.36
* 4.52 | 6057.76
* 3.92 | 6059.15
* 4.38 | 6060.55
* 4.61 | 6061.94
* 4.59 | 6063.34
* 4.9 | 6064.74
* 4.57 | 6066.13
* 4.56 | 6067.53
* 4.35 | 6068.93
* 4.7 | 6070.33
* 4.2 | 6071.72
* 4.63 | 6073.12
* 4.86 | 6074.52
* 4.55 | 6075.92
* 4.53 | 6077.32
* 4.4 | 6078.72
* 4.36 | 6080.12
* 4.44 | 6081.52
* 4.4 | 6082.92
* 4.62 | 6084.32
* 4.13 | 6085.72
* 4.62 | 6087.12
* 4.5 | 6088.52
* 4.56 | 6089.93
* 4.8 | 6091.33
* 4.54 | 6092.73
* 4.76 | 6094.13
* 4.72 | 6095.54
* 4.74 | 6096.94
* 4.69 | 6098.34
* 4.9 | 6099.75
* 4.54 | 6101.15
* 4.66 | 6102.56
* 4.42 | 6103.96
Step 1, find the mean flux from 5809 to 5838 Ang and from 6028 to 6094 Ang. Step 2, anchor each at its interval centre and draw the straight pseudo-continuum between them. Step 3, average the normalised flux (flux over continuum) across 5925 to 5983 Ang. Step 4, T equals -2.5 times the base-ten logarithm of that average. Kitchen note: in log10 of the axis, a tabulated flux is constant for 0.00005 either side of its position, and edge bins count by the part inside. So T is 0.041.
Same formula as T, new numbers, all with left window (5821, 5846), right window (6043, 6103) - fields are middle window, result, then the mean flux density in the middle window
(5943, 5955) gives 0.04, 4.48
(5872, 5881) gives 0.08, 4.37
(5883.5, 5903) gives 0.26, 3.69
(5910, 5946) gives 0.07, 4.39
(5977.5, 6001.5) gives 0.05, 4.4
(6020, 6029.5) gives 0.04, 4.41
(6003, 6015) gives 0.05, 4.4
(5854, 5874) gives 0.07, 4.43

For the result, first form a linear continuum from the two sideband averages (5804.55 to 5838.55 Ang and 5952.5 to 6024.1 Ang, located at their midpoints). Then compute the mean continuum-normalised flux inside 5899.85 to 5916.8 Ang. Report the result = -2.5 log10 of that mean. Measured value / 0.078 mag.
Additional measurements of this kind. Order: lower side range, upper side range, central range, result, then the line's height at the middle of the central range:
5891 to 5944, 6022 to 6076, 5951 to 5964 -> -0.02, 4.32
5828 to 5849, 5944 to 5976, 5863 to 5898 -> 0.14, 4.61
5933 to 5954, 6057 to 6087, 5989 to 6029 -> 0.02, 4.47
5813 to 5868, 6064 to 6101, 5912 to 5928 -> 0.06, 4.59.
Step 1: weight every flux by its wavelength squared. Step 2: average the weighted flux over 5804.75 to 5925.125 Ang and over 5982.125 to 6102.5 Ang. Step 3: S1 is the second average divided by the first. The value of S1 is 1.10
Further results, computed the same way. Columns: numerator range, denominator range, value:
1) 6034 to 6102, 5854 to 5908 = 1.18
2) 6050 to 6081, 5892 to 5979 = 1.10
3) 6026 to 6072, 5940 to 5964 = 1.06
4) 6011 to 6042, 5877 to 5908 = 1.22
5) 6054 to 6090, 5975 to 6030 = 1.05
